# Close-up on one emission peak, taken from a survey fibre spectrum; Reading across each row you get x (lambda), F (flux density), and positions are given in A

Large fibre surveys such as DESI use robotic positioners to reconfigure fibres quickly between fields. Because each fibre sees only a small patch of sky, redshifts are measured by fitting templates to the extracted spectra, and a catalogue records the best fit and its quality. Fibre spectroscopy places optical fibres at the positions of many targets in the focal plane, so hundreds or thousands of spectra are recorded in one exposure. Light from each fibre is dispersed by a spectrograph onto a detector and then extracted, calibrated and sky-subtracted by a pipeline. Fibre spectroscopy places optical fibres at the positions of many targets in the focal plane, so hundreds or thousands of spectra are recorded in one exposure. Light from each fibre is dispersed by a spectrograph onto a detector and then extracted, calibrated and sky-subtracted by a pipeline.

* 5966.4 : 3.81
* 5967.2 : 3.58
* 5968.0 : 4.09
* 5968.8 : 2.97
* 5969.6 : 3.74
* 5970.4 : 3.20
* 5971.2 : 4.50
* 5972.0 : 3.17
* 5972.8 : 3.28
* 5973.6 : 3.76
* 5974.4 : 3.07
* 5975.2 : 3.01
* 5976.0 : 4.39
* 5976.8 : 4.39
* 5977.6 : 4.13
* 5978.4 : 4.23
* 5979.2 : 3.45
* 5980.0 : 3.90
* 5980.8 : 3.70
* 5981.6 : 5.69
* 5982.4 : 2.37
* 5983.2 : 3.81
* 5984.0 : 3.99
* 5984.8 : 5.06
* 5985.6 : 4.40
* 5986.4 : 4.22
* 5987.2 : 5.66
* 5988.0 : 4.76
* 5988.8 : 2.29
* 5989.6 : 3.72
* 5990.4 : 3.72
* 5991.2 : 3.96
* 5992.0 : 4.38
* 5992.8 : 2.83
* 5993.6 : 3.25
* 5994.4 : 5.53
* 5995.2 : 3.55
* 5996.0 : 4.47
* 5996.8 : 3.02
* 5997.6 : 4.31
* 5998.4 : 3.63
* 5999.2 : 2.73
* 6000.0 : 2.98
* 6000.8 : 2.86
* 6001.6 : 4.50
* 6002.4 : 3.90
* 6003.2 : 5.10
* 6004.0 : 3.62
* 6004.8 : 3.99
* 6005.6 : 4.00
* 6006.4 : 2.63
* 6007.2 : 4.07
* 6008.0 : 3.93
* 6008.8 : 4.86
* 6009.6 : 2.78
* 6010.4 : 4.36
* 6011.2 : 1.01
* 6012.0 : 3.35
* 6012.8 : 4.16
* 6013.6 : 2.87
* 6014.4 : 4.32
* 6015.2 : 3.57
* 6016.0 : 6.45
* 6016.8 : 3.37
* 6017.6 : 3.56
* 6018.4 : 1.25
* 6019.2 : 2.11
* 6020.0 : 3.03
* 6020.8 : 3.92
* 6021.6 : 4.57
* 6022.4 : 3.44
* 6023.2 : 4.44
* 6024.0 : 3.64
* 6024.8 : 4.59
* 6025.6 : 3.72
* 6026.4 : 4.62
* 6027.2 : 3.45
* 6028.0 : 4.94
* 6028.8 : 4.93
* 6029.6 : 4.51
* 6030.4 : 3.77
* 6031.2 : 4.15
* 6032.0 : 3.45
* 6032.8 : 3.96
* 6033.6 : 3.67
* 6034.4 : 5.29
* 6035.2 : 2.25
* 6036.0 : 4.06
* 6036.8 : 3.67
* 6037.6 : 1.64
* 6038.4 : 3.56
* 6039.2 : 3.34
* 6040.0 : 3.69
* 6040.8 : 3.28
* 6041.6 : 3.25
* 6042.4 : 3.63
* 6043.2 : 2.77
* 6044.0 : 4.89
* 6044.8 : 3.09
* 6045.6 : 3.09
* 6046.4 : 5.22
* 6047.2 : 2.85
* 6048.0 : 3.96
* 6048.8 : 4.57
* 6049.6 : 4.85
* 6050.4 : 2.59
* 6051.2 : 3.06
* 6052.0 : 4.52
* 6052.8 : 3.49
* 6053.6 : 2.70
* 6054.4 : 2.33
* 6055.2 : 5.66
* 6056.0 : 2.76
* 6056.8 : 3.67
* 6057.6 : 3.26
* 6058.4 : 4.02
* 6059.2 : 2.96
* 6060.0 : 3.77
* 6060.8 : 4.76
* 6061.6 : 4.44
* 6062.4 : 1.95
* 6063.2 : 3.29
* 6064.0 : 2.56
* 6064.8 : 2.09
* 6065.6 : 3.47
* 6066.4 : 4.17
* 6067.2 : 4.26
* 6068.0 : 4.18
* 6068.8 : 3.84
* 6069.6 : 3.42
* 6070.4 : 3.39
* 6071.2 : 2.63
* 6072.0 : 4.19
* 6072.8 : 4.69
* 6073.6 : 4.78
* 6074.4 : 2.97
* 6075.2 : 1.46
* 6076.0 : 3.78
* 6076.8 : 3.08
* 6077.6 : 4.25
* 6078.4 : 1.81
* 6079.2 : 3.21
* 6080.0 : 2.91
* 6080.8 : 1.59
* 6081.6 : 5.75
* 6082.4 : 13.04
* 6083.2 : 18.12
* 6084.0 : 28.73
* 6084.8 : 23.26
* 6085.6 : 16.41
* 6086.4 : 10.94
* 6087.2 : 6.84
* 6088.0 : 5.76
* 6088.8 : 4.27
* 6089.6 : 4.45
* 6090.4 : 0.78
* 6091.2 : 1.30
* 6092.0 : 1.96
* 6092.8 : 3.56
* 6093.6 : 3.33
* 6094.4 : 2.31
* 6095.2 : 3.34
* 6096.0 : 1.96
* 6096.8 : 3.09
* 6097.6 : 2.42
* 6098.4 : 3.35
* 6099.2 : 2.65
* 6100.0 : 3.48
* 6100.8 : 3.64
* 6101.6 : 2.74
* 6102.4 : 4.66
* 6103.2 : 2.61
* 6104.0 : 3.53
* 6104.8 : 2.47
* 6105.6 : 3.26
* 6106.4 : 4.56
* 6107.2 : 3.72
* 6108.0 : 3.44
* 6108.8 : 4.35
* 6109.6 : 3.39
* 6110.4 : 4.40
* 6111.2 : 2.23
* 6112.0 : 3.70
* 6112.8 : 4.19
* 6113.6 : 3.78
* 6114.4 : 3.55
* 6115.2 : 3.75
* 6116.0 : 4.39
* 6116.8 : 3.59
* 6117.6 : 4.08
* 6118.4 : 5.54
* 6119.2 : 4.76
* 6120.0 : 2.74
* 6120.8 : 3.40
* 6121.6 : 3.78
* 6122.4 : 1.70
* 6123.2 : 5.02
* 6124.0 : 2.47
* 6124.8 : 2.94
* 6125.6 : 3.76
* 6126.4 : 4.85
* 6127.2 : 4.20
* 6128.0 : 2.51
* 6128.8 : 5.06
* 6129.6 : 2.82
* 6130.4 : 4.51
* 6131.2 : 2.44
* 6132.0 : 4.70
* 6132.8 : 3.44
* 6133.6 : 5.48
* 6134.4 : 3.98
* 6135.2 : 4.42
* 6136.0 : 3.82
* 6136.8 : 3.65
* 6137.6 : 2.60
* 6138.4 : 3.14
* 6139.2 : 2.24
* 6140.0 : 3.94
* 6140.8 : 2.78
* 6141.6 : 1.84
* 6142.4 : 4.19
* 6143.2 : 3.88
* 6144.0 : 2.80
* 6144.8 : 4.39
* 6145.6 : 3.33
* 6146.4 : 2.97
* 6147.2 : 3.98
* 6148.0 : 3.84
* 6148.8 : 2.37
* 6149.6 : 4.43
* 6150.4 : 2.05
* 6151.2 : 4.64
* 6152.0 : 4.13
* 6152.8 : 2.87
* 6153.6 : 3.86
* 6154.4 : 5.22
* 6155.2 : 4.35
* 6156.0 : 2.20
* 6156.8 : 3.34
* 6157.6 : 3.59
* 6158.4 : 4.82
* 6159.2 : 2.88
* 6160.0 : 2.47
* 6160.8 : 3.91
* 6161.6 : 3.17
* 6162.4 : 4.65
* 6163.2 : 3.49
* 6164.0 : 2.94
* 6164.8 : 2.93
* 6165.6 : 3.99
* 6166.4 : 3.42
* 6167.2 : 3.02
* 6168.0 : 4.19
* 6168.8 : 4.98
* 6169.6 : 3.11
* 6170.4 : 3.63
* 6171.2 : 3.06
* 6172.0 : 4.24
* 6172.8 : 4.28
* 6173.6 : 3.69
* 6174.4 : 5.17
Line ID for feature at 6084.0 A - H-beta 4861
